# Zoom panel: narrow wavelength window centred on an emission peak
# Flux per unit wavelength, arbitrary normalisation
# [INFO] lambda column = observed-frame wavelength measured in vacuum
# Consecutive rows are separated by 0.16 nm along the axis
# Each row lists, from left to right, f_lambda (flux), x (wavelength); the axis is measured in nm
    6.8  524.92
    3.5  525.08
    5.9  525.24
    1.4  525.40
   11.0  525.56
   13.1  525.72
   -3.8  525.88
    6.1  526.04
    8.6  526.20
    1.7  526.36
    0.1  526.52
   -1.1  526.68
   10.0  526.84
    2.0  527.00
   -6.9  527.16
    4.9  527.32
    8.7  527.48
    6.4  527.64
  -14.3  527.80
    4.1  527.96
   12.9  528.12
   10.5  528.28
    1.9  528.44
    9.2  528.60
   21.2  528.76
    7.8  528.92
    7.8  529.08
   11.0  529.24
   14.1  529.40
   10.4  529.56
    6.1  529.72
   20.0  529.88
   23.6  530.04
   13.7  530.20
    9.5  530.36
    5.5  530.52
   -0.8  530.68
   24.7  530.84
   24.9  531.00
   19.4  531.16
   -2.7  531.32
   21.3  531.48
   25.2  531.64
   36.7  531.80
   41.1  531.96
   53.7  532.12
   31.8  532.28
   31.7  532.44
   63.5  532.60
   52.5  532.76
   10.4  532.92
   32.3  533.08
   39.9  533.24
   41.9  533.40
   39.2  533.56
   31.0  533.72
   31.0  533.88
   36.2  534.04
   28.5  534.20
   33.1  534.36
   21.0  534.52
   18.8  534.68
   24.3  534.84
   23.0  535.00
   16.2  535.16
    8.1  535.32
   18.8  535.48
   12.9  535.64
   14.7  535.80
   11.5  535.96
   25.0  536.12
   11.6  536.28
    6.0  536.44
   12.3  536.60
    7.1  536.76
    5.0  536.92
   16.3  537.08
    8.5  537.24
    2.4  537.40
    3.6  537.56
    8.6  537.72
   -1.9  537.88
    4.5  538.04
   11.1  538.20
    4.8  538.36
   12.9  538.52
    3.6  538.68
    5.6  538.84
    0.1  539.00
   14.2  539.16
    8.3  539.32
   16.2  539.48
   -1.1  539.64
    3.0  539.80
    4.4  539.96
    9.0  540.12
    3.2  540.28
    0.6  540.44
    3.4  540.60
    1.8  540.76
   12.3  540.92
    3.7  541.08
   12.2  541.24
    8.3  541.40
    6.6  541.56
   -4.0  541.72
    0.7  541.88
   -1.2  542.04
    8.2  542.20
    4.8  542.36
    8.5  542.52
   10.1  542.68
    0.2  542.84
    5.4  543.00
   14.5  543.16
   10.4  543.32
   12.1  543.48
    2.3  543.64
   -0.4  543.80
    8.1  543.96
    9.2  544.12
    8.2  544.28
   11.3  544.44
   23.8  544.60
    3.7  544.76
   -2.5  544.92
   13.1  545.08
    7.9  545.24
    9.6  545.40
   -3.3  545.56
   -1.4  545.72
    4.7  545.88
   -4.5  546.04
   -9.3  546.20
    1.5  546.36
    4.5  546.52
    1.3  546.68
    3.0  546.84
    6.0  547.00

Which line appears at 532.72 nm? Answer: Lyman alpha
